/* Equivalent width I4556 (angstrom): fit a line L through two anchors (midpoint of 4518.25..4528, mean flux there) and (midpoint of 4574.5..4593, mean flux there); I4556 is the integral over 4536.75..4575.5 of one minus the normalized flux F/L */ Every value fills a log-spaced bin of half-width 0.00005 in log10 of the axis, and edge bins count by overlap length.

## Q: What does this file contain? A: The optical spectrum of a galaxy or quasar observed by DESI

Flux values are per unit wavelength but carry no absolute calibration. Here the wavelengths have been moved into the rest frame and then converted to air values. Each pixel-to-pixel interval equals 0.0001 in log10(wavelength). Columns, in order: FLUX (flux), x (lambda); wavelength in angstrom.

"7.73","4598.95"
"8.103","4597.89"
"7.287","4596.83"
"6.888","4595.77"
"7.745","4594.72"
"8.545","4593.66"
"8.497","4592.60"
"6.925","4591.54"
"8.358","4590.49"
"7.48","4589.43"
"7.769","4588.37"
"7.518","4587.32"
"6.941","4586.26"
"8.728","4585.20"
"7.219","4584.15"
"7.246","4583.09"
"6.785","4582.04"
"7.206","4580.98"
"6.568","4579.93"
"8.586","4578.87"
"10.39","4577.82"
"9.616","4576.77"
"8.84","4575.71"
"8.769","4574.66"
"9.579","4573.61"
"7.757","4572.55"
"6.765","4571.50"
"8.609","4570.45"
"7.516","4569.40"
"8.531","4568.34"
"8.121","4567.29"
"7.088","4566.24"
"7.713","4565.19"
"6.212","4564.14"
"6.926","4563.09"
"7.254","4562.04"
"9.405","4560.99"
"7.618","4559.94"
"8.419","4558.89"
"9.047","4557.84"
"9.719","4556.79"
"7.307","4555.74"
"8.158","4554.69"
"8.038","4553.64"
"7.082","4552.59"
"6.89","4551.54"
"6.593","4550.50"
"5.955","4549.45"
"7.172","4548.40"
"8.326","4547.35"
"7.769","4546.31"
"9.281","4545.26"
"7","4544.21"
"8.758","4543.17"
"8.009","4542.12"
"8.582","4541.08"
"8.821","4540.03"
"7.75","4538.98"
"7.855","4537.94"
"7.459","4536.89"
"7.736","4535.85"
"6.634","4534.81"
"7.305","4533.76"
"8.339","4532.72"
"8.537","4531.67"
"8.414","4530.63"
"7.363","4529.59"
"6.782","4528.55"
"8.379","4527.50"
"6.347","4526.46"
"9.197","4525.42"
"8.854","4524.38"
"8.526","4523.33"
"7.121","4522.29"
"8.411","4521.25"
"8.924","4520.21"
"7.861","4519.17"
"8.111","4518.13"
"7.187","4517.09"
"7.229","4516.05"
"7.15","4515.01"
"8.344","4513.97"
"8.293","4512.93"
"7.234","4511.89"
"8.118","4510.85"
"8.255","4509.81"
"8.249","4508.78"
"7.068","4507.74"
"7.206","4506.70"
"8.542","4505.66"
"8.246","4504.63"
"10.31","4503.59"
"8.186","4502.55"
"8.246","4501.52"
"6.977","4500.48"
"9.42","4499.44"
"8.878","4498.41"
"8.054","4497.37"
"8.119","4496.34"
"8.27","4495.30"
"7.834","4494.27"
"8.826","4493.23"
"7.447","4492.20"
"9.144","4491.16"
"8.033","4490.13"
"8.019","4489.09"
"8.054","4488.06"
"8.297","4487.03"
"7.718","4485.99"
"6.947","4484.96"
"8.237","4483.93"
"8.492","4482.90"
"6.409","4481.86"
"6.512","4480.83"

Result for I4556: 0.74 angstrom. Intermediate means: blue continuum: 8.18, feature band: 7.9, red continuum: 7.95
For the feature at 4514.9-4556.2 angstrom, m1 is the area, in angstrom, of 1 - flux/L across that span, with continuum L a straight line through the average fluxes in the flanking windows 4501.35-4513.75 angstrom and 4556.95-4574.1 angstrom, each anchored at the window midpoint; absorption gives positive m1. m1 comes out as 1.4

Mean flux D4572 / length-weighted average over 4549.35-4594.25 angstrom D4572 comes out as 7.89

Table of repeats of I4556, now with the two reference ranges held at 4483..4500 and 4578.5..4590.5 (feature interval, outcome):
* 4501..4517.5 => 0.2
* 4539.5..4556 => 0.1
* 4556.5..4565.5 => -0.4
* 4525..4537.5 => 0.3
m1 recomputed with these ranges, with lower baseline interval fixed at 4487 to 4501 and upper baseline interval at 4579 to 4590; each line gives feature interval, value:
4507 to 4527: 0.3 angstrom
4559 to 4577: -1.1 angstrom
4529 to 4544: -0.2 angstrom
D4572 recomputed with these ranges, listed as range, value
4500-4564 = 7.91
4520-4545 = 7.96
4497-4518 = 8.06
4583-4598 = 7.68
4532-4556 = 7.7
